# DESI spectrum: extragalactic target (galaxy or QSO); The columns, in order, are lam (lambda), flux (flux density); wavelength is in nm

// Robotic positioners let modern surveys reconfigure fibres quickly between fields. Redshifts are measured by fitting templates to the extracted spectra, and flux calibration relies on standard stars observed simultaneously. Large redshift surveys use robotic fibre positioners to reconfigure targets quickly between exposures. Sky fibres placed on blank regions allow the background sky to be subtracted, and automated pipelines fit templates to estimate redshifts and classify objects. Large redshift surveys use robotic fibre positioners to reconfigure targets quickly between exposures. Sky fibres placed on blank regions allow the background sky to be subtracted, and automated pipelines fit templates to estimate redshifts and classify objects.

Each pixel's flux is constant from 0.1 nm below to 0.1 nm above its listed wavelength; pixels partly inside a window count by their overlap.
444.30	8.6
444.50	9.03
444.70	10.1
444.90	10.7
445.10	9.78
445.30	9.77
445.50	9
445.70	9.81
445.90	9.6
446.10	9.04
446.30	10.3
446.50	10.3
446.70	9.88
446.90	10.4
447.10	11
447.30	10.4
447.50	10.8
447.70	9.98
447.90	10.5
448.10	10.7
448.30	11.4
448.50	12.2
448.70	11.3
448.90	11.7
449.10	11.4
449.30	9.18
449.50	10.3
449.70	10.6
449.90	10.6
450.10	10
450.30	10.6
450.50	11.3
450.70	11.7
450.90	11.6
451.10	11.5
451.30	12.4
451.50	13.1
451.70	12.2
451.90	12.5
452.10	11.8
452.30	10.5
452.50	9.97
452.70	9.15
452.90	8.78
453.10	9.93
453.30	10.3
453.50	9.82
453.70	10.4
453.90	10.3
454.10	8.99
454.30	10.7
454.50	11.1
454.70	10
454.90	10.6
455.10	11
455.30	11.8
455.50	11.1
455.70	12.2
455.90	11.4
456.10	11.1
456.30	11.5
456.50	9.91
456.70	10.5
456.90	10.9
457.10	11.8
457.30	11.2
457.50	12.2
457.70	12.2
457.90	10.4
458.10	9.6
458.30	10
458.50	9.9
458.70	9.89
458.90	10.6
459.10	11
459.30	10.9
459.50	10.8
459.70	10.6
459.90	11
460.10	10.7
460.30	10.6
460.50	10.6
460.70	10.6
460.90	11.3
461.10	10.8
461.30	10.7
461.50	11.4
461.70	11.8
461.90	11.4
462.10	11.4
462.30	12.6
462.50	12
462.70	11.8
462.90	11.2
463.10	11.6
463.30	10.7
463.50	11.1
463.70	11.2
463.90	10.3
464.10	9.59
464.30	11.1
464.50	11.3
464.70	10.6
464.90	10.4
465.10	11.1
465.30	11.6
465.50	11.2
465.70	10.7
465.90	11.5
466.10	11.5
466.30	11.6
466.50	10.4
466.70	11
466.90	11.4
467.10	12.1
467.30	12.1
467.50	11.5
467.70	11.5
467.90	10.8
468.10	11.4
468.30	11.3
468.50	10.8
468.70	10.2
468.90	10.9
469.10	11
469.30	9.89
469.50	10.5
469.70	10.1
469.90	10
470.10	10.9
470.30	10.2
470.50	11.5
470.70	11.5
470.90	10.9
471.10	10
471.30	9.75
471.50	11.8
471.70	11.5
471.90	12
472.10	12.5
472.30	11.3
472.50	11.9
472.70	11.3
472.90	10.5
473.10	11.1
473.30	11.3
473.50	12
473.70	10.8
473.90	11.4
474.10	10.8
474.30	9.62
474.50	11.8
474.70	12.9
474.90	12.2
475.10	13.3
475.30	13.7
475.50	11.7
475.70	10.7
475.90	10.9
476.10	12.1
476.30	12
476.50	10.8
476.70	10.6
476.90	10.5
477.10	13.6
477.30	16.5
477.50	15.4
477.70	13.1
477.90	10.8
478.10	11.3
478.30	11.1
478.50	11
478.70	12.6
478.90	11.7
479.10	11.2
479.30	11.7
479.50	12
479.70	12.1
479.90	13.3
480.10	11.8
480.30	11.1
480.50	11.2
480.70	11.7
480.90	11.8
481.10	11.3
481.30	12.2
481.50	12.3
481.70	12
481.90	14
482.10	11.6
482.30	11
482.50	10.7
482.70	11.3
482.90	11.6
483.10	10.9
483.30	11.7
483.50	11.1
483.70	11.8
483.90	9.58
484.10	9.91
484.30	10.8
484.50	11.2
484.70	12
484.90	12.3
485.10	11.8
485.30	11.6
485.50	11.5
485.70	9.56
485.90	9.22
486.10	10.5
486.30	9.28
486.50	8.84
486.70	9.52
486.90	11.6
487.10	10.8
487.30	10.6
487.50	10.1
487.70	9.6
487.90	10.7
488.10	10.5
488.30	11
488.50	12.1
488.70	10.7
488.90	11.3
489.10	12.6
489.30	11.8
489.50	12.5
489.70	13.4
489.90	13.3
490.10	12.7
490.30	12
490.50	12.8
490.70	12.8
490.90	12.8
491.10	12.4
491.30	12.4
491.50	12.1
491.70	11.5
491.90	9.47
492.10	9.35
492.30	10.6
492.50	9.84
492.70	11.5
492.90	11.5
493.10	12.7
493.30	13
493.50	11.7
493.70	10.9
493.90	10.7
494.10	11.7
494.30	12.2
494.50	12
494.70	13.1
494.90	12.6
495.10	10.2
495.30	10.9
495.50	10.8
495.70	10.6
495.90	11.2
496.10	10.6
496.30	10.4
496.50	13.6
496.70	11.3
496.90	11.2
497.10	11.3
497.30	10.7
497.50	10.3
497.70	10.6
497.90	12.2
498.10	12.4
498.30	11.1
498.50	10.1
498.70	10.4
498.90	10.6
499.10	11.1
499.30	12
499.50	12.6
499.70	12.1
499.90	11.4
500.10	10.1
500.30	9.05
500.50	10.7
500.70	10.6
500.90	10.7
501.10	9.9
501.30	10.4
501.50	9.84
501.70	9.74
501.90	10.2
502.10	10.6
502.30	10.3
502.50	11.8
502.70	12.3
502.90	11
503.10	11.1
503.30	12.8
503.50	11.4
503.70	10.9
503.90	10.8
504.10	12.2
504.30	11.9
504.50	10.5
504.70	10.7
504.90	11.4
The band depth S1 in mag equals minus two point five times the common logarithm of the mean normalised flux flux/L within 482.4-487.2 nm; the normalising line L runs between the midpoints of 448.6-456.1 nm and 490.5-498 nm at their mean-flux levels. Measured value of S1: 0.05 mag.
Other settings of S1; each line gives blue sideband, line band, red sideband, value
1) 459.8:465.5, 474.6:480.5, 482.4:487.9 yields -0.120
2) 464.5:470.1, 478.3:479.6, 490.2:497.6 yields -0.042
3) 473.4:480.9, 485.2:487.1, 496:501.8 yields 0.130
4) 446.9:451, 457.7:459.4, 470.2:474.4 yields 0.058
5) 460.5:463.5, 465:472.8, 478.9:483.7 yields 0.036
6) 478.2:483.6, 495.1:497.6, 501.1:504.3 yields 0.017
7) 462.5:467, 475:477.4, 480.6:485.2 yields -0.079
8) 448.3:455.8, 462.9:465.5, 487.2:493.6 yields 0.021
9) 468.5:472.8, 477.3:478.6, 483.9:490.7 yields -0.132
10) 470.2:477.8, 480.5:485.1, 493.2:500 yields 0.010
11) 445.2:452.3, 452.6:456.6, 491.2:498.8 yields 0.038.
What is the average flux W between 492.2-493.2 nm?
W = 11.2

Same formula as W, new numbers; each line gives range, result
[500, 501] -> 10.2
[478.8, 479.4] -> 11.5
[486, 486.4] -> 9.89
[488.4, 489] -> 11.4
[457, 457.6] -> 11.7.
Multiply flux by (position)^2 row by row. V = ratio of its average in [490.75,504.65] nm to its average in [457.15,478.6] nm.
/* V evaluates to 1.1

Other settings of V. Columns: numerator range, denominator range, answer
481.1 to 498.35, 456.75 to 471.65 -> 1.15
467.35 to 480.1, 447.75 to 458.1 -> 1.15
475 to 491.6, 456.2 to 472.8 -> 1.14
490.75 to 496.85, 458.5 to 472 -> 1.17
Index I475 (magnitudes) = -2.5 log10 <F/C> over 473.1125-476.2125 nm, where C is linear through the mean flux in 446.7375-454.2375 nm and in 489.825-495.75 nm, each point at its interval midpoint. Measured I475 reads -0.04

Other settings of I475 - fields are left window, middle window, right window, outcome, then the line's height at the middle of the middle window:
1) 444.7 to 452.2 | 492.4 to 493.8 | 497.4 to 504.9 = -0.061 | 11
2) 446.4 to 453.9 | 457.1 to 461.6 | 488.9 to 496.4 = 0.020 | 11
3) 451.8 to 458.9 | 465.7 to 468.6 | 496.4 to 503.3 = -0.056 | 10.8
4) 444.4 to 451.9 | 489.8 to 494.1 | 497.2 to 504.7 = -0.076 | 10.9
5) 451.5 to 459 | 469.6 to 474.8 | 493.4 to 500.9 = -0.020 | 10.9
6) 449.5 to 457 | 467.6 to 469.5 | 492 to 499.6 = 0.017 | 11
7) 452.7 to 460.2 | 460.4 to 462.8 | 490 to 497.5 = -0.058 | 10.8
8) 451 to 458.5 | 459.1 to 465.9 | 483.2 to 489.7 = -0.017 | 10.9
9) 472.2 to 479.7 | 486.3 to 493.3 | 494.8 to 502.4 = -0.012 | 11.3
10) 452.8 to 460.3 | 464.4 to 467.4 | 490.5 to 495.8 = -0.033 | 10.9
